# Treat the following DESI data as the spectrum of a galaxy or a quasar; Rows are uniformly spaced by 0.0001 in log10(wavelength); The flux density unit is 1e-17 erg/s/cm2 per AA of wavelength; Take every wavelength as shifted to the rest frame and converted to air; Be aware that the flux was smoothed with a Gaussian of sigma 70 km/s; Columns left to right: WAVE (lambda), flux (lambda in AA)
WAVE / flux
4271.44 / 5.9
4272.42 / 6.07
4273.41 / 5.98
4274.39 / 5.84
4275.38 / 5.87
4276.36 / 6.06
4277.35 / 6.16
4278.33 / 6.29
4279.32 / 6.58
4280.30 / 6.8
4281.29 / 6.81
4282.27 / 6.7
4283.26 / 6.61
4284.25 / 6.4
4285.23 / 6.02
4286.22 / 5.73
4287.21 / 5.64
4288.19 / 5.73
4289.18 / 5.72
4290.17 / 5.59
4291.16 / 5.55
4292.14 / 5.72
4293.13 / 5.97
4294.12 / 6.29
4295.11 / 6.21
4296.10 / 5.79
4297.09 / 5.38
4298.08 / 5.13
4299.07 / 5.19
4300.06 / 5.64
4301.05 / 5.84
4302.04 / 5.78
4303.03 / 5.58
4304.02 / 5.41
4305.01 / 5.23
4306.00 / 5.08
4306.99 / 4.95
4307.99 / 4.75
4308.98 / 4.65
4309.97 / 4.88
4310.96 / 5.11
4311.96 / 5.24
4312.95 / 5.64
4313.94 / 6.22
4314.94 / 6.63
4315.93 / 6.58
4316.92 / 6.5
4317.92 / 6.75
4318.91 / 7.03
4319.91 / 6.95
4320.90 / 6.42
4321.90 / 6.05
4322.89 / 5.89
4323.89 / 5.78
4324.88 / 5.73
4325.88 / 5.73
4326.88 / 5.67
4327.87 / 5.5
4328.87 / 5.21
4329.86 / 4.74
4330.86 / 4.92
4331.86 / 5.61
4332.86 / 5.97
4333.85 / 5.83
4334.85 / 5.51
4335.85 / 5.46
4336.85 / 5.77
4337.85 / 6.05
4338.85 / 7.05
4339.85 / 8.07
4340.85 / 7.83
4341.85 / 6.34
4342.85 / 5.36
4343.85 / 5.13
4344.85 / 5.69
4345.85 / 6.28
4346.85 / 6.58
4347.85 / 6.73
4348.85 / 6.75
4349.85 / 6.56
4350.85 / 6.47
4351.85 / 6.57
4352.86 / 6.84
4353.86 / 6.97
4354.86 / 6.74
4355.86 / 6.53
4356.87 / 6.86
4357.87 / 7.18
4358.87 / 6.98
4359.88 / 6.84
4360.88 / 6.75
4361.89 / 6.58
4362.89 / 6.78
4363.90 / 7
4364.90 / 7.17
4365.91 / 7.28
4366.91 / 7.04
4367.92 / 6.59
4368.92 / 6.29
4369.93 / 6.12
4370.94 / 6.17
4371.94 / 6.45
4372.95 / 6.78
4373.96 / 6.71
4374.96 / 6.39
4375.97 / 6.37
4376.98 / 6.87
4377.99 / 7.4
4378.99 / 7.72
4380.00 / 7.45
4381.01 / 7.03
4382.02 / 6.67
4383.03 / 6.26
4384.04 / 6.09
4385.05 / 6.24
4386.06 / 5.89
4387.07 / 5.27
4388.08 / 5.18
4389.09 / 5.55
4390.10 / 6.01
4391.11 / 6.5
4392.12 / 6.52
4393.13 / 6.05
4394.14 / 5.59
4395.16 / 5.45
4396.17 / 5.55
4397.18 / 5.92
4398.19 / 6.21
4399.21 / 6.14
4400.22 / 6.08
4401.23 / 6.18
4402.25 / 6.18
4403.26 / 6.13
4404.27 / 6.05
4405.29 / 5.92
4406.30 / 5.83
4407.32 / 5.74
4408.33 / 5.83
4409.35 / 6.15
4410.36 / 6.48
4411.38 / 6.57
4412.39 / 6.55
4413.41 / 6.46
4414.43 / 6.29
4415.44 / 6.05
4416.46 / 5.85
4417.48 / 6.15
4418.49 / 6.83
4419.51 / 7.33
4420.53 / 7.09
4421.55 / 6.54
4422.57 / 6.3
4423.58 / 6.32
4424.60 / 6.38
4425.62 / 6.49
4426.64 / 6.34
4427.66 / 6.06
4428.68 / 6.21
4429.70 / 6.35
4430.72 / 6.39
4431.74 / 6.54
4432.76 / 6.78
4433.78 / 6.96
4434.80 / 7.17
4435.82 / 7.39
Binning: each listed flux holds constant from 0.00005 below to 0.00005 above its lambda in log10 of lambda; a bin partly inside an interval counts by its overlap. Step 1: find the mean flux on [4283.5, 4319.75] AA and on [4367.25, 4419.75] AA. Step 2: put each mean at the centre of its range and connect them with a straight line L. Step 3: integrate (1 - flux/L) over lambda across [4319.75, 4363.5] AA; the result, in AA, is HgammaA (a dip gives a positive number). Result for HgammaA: -2.1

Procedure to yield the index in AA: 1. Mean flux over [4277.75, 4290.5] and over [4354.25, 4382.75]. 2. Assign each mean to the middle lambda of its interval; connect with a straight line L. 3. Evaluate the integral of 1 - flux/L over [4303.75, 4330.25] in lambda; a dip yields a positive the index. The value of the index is 3.0 AA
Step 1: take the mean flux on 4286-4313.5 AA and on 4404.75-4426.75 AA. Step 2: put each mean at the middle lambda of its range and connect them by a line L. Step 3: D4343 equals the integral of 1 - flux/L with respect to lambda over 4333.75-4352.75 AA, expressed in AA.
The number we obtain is -1.76 AA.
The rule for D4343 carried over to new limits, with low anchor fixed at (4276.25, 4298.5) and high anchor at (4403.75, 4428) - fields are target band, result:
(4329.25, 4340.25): 0.47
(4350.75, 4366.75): -1.72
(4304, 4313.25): 1.55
